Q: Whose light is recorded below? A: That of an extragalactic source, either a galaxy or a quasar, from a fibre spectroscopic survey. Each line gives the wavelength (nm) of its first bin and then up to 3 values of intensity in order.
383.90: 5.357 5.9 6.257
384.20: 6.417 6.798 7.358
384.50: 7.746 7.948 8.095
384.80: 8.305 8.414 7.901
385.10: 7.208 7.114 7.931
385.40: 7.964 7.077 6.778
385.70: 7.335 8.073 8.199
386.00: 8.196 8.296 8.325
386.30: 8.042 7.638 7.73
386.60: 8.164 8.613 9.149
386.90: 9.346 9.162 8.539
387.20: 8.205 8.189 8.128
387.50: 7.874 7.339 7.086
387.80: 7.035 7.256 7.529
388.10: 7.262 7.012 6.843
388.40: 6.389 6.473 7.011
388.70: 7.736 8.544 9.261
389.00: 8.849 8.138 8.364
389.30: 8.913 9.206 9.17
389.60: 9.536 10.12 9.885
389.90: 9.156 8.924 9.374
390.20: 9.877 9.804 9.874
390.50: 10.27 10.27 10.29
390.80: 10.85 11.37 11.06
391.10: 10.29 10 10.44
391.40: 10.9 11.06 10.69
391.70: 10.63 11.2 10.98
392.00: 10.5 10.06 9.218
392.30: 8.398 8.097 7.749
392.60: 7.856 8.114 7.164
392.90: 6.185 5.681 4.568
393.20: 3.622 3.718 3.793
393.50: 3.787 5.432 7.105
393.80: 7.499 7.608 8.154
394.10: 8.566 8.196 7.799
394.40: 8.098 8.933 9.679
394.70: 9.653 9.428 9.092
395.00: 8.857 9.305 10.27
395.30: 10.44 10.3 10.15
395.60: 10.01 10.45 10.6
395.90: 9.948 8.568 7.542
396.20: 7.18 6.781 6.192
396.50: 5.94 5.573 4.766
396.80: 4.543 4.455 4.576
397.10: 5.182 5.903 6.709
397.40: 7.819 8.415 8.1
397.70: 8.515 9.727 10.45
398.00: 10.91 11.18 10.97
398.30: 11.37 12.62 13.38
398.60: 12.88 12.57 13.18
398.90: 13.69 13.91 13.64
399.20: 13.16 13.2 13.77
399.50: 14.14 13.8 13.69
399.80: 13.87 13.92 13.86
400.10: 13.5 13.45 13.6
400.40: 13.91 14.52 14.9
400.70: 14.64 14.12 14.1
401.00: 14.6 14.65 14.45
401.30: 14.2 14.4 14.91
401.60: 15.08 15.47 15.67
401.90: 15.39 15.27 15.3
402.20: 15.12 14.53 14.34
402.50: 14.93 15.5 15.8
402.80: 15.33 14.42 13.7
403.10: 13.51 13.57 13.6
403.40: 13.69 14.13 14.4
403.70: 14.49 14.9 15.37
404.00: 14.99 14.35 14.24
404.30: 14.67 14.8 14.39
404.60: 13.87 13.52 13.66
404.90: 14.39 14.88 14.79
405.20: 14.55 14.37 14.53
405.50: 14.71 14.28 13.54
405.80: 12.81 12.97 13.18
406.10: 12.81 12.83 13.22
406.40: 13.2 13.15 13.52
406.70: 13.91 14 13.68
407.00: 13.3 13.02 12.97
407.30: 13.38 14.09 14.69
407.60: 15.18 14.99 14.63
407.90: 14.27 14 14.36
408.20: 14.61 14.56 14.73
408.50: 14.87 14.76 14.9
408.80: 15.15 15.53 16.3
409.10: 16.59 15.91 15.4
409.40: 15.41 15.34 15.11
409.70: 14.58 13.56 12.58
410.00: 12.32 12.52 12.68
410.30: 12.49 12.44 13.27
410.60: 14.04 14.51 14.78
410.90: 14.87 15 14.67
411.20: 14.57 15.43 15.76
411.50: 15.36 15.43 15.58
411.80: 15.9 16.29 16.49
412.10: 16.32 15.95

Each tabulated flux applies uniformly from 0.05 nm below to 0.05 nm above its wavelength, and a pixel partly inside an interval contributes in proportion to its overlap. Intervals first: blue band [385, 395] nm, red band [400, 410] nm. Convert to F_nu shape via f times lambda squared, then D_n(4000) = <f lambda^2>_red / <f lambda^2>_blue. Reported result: 1.85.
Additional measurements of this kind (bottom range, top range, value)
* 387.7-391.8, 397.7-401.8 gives 1.54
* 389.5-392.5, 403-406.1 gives 1.51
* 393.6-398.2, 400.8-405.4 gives 1.84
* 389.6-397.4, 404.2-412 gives 1.84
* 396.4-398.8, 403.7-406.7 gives 1.69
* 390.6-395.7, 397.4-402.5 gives 1.59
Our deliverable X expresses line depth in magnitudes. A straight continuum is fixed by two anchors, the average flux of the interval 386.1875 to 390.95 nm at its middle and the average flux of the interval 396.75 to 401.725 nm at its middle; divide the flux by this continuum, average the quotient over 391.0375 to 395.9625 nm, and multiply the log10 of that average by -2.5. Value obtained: 0.18 mag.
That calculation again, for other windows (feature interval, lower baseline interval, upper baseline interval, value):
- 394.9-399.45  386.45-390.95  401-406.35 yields 0.25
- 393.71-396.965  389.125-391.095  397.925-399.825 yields 0.37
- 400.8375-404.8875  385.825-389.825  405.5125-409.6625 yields -0.14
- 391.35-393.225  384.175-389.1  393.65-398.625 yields -0.05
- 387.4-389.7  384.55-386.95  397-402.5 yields 0.14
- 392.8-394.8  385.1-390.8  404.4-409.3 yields 0.44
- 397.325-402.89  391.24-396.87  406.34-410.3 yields -0.23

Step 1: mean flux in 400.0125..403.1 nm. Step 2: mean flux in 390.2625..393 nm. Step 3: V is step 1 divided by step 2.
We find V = 1.5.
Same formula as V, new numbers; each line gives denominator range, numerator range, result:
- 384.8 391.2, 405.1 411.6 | 1.67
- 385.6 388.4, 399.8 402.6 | 1.84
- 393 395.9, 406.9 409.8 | 1.83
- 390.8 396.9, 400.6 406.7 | 1.72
